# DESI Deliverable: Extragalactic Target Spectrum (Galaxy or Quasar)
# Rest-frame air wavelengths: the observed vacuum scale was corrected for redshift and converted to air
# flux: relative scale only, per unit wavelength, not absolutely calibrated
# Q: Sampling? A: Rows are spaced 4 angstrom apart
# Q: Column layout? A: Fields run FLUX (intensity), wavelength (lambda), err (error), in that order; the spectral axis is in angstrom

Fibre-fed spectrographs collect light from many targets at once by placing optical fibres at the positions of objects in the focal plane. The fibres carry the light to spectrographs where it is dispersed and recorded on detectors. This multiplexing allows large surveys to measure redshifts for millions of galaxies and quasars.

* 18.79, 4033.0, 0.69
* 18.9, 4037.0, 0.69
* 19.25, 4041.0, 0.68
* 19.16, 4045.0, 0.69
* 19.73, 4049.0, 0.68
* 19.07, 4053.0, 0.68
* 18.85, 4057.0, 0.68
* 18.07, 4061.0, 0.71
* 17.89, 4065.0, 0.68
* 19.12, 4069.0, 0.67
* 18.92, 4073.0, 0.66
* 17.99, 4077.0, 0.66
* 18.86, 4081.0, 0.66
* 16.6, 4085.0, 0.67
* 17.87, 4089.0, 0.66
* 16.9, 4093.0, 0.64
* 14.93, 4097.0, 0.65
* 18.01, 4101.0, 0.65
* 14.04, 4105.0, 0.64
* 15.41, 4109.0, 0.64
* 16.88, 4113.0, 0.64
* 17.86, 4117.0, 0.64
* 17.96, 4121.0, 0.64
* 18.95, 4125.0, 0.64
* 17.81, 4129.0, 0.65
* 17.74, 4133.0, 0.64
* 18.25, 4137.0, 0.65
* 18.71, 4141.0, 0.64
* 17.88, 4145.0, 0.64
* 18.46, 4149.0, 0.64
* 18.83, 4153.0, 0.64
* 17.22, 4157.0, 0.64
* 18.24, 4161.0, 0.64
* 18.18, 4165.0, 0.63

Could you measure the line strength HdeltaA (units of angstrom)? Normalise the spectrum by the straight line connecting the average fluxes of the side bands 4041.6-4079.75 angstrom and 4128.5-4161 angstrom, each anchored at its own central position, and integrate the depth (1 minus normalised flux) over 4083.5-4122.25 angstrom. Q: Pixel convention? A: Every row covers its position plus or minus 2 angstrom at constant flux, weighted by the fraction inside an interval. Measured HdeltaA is 3.8 angstrom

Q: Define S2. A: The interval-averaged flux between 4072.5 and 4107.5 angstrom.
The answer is 17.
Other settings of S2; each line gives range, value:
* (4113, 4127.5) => 18.1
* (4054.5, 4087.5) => 18.3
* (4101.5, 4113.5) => 15.6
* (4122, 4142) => 18.3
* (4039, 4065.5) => 18.9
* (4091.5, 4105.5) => 16.1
